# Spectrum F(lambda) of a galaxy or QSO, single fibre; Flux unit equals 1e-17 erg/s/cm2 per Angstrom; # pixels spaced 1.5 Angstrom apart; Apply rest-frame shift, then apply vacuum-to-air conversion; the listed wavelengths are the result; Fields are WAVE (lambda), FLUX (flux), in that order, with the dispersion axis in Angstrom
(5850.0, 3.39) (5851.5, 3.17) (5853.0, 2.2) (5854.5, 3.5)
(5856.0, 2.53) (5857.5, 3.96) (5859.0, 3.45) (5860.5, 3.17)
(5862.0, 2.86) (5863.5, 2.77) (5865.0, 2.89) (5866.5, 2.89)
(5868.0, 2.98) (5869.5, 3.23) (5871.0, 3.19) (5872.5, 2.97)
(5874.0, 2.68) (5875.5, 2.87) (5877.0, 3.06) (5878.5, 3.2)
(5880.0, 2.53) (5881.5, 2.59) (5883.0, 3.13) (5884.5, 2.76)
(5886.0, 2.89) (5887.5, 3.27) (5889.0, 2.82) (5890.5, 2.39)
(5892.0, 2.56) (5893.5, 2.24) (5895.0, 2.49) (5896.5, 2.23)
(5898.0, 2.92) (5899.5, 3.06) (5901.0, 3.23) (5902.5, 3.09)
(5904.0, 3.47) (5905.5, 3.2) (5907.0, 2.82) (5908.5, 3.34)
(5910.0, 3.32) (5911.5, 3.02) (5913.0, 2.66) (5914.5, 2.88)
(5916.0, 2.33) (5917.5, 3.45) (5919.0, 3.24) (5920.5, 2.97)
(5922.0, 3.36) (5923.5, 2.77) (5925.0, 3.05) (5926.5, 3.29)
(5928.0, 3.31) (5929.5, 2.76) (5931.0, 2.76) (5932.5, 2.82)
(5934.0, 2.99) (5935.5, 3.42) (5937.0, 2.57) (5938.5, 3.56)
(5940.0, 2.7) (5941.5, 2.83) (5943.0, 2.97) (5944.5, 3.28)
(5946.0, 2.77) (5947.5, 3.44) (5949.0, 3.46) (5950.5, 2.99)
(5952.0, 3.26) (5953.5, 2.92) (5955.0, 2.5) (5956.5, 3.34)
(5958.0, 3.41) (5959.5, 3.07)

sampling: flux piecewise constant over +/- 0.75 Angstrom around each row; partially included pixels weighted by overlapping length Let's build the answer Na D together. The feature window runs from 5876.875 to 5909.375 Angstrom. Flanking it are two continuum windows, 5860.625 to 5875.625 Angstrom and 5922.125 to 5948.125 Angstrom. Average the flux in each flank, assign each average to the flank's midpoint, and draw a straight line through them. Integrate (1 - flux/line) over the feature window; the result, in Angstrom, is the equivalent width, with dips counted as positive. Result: 1.1 Angstrom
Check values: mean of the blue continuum 2.95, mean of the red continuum 3.02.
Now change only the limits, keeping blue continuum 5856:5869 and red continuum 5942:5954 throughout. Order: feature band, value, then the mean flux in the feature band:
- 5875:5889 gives 0.82 Angstrom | 2.92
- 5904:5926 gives 0.49 Angstrom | 3.05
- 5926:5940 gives 0.43 Angstrom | 3.03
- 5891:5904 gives 1.44 Angstrom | 2.76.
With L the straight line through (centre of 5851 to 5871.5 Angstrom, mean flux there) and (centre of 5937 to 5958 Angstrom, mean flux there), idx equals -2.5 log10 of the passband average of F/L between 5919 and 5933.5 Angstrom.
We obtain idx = 0.02 mag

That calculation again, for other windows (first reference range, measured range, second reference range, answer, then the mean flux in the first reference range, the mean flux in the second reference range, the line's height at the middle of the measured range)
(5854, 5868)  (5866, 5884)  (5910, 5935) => 0.048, 3.1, 2.99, 3.08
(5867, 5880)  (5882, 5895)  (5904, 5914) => 0.110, 2.99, 3.09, 3.03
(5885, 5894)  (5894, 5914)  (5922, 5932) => -0.056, 2.71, 3.01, 2.83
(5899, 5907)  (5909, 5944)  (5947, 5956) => 0.046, 3.18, 3.09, 3.14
